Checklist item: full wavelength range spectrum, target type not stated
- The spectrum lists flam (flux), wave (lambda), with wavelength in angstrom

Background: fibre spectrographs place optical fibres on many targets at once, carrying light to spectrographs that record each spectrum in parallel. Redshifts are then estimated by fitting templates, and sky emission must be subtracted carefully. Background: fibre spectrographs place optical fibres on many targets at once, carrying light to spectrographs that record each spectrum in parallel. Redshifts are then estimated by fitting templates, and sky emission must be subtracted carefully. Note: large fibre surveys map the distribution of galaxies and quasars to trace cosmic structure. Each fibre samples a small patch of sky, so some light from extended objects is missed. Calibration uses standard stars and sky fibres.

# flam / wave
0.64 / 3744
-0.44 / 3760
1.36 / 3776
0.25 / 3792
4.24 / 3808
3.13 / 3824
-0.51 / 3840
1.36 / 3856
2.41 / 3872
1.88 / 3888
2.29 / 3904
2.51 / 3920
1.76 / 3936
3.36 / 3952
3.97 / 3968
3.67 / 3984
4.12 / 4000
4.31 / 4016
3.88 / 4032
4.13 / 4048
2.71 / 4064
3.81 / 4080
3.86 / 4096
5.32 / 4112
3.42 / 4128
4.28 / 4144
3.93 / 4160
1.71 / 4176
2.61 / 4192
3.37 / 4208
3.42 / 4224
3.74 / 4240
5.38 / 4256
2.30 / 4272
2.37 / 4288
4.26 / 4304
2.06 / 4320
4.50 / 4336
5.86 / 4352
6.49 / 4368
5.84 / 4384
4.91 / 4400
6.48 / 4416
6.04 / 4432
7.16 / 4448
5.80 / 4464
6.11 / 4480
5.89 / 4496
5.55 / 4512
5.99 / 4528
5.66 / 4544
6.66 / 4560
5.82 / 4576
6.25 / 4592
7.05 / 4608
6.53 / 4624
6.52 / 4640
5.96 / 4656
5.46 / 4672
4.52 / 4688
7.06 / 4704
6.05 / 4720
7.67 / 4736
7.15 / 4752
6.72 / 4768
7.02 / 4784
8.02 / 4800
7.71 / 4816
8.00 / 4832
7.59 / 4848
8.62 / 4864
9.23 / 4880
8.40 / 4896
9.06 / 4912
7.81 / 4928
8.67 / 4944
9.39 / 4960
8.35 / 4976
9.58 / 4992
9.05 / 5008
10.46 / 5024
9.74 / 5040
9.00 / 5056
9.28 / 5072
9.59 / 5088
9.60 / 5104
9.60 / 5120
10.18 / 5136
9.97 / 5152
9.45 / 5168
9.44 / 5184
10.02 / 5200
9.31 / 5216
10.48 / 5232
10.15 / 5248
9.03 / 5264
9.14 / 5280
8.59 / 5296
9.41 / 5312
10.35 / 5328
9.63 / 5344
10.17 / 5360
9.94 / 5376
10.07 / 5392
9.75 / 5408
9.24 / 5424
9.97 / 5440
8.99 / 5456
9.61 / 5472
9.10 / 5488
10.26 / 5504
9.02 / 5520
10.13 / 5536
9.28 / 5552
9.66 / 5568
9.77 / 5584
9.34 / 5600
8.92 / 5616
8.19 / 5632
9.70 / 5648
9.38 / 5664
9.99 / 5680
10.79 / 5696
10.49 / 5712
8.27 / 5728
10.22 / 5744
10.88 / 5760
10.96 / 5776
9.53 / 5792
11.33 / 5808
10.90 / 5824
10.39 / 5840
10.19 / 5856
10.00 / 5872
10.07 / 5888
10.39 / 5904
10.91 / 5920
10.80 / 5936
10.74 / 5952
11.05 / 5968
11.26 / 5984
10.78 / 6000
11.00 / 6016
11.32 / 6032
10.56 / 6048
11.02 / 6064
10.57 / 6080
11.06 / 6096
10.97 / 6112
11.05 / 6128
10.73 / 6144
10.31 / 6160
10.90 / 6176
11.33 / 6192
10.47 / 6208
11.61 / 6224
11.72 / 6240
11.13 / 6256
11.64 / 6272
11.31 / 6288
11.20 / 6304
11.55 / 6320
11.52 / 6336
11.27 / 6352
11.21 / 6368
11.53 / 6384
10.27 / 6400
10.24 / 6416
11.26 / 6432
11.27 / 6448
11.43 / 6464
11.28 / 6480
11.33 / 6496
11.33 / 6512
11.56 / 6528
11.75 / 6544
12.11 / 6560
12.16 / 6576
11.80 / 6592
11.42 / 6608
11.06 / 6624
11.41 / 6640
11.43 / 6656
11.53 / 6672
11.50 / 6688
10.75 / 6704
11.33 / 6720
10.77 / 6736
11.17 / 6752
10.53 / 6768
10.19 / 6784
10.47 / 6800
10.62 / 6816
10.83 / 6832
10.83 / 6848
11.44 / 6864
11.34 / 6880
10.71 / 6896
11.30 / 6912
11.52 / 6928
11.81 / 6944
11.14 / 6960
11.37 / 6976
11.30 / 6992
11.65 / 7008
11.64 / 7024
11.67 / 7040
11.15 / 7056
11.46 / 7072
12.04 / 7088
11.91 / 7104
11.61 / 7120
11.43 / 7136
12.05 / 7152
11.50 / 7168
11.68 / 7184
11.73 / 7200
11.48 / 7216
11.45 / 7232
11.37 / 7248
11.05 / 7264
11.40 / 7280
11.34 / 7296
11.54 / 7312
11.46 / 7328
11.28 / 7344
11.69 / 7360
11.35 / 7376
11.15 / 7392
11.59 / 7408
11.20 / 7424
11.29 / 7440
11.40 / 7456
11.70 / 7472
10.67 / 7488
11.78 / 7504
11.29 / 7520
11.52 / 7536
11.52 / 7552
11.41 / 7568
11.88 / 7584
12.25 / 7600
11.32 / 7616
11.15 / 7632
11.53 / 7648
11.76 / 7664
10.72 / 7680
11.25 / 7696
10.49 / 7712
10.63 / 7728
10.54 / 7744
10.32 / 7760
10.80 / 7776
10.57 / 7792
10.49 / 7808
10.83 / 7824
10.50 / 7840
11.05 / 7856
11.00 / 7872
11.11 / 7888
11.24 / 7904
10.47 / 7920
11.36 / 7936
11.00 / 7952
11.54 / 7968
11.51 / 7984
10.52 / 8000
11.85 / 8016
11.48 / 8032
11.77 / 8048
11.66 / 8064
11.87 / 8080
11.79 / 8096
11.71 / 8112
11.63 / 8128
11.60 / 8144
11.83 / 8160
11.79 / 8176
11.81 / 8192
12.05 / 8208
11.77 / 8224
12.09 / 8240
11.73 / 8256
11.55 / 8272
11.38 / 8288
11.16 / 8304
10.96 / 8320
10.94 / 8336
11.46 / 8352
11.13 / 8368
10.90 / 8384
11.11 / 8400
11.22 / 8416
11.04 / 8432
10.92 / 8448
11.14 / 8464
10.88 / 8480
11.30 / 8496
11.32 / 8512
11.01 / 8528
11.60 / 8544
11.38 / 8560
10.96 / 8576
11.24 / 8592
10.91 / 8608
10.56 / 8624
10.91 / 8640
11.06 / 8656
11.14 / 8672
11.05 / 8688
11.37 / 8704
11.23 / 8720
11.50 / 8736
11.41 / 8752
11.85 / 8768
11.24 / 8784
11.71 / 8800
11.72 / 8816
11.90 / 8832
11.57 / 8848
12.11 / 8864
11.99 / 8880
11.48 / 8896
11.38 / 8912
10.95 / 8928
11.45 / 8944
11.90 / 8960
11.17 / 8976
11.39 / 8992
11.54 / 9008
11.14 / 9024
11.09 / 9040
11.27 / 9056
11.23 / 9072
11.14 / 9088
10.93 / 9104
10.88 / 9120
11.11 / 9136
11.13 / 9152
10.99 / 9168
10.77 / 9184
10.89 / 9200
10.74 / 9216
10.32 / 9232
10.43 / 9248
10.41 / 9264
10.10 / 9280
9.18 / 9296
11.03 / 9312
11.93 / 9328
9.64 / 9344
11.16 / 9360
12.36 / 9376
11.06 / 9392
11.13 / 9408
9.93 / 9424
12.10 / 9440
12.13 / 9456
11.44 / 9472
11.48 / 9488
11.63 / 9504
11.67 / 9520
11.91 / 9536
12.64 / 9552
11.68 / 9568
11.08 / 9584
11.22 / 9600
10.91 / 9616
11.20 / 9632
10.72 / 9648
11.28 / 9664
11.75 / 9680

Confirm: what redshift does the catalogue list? 0.087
